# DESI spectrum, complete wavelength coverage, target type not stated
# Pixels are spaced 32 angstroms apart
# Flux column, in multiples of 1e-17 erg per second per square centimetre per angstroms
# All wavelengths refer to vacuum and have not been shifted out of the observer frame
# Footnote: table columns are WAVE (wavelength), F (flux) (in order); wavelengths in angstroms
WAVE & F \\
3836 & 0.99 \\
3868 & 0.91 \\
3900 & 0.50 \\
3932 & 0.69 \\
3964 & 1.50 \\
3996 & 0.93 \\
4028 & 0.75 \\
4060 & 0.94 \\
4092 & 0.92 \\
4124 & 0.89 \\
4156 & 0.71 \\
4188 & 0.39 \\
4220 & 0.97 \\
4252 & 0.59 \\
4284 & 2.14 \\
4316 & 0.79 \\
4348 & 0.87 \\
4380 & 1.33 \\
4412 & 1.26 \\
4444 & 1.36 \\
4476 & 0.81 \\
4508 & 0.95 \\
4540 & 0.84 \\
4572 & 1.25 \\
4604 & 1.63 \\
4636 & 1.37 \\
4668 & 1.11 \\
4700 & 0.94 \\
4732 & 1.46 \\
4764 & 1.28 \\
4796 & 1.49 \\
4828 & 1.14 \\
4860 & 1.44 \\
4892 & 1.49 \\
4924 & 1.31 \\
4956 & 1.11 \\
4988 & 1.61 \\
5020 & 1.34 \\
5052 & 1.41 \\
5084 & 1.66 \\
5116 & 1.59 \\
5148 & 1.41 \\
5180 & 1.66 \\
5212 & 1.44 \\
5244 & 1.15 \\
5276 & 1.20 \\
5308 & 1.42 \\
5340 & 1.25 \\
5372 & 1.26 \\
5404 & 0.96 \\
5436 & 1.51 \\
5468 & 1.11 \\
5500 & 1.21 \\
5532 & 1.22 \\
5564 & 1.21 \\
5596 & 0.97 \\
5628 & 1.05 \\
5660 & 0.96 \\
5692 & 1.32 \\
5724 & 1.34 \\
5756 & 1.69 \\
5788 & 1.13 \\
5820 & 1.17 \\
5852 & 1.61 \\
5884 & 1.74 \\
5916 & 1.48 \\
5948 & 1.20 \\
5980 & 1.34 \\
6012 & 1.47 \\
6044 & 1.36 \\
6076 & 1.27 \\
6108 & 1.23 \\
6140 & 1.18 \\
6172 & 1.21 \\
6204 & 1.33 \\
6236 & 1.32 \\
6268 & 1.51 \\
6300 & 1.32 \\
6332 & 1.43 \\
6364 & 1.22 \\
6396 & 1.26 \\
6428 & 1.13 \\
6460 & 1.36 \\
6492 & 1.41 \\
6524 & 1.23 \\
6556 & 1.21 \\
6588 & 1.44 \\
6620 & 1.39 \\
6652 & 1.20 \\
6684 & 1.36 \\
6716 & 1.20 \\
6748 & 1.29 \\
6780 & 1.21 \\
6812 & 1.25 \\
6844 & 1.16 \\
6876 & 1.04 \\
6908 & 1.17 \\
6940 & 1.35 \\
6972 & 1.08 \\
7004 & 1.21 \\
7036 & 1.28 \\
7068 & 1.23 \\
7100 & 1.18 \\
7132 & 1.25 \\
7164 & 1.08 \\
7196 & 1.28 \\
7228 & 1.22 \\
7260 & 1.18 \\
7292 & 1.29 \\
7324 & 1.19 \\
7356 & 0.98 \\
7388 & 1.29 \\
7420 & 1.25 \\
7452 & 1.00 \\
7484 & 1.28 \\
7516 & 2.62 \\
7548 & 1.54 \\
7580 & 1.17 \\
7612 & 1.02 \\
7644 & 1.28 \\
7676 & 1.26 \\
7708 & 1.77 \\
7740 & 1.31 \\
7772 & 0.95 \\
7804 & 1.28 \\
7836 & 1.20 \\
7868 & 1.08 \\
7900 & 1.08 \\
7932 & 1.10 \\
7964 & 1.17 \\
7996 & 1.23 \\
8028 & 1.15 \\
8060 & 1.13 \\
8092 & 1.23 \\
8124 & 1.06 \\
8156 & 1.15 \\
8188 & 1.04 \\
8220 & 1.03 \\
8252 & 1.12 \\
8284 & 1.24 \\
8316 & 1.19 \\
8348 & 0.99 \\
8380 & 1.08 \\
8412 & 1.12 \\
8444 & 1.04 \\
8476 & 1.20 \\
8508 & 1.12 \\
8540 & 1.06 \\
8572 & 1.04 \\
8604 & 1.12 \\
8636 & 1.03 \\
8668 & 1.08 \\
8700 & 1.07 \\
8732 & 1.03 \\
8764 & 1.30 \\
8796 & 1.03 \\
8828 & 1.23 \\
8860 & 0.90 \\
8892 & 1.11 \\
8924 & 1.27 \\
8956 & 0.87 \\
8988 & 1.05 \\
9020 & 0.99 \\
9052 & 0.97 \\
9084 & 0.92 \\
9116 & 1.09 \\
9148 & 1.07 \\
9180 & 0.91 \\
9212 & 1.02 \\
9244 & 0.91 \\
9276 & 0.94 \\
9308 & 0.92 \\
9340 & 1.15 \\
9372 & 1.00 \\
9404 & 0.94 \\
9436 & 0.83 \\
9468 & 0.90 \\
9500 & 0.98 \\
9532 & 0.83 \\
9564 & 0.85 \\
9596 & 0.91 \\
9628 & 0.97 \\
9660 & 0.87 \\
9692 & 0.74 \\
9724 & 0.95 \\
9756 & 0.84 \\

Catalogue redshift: 0.15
